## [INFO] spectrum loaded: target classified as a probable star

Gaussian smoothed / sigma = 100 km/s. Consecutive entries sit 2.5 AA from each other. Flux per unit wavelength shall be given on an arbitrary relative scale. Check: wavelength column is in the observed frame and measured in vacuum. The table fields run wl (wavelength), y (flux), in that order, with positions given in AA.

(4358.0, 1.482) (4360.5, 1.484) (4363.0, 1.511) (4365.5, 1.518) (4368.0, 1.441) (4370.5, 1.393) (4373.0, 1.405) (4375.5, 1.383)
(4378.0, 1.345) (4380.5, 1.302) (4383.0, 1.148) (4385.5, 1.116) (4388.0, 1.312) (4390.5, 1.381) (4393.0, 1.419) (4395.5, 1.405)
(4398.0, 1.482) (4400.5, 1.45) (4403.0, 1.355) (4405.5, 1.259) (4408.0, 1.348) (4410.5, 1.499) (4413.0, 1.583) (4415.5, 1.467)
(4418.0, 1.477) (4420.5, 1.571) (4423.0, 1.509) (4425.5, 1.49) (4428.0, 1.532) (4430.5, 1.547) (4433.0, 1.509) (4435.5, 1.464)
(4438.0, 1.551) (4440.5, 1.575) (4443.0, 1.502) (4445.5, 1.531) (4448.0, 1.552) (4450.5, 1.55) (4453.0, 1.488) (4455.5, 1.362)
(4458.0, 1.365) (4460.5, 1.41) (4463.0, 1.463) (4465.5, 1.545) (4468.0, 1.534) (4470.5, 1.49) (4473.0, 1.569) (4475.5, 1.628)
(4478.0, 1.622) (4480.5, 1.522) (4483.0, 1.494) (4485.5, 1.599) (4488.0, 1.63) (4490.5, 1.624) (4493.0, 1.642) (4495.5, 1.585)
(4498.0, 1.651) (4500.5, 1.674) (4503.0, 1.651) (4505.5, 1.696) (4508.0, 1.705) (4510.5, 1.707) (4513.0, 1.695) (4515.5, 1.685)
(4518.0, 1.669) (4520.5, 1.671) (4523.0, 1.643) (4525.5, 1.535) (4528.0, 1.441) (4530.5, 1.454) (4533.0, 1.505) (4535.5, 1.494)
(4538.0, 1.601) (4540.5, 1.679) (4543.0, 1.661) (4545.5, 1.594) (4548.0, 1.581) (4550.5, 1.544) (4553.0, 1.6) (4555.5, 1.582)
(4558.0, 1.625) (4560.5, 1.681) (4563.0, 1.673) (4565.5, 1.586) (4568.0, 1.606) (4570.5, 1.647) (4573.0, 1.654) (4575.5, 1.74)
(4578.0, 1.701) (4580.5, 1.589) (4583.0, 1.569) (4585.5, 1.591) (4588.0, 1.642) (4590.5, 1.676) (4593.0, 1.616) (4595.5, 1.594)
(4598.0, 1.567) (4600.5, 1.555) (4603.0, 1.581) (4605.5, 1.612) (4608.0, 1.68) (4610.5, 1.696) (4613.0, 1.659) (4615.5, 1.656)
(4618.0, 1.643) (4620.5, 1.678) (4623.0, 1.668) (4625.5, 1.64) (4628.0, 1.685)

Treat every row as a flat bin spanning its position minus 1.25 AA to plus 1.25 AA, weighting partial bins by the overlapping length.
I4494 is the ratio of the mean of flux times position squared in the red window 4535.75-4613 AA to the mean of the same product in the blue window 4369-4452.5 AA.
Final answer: 1.2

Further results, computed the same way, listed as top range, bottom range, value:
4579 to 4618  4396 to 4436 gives 1.19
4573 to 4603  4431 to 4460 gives 1.16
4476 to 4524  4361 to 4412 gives 1.25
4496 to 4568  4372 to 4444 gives 1.20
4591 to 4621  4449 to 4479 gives 1.15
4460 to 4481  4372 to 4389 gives 1.25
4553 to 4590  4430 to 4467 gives 1.16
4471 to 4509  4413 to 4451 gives 1.09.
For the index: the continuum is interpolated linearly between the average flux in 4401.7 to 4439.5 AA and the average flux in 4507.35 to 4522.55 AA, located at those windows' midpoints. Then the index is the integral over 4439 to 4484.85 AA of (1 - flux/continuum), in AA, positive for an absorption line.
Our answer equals 1.6 AA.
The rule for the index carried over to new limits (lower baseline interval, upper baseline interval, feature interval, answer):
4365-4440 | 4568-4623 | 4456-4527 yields -3.4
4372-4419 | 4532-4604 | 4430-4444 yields -0.9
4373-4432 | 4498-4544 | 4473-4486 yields -0.2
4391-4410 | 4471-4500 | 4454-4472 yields 1.0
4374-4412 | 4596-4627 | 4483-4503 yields -1.9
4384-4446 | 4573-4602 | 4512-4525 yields -0.9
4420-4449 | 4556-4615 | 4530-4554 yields 0.4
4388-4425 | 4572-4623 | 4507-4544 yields -1.1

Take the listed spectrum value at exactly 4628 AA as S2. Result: 1.685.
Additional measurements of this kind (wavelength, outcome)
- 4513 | 1.695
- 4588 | 1.642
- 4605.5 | 1.612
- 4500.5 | 1.674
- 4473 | 1.569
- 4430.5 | 1.547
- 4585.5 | 1.591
